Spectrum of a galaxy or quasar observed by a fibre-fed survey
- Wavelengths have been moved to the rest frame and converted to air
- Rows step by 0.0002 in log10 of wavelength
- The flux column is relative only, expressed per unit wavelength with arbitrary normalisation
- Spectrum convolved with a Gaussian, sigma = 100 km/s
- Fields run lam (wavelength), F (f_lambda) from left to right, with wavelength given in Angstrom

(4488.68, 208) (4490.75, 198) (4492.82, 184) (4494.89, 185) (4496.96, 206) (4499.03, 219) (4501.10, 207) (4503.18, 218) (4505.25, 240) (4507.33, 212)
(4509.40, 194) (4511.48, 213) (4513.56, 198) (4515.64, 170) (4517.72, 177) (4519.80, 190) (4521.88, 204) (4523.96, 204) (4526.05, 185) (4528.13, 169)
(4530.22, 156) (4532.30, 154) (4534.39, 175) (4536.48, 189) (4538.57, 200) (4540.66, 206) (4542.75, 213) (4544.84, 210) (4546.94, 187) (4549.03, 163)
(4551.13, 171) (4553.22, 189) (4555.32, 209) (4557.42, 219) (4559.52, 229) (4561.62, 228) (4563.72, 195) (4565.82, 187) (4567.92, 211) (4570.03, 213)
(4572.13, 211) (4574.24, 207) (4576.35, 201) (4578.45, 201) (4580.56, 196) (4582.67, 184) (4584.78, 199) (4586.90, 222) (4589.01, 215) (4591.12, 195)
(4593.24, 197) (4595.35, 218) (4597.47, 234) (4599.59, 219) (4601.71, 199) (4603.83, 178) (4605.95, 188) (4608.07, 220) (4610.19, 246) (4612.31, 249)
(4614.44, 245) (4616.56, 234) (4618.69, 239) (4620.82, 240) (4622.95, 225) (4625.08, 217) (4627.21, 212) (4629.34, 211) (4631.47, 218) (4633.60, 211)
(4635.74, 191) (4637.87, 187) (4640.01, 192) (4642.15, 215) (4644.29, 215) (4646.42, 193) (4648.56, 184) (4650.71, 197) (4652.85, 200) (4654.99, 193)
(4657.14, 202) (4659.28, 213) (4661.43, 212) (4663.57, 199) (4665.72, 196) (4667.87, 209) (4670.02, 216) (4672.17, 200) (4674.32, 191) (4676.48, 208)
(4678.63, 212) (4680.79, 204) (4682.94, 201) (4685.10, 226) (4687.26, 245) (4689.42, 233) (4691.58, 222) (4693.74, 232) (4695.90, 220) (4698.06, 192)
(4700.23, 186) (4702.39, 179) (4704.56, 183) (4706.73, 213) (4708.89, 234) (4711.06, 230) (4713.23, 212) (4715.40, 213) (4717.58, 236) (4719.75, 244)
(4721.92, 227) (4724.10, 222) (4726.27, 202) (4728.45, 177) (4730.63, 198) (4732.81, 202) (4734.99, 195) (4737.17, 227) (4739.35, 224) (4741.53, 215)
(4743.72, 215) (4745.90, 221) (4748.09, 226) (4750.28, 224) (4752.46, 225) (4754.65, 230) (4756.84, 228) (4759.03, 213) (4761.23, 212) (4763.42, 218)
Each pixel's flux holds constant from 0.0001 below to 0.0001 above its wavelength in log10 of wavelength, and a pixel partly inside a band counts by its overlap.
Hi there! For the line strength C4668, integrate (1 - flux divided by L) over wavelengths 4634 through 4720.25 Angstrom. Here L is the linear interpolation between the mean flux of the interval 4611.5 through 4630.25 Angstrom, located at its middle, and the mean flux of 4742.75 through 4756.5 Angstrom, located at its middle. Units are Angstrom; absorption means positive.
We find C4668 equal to 7.3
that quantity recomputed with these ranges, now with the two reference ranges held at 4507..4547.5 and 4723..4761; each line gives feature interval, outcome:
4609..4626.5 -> -3.2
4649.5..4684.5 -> 0.4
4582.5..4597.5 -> -0.8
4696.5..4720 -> 0.0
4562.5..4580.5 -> -0.7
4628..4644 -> -0.2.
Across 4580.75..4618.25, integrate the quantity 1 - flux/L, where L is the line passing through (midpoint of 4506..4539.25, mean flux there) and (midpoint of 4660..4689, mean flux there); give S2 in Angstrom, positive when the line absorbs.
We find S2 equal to -2.9 Angstrom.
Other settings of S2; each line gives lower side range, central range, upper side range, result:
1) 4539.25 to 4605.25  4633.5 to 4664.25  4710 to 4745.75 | 1.35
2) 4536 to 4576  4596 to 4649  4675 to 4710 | -2.09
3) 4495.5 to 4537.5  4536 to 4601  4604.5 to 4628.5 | 2.30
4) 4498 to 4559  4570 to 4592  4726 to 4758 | -0.45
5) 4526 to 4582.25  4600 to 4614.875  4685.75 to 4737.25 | -1.12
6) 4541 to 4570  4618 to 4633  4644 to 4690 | -1.31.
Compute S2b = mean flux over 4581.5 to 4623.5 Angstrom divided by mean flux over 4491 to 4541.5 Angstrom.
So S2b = 1.1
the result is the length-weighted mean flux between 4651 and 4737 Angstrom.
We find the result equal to 210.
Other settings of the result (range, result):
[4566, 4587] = 203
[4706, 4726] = 225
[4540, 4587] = 202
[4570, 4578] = 207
